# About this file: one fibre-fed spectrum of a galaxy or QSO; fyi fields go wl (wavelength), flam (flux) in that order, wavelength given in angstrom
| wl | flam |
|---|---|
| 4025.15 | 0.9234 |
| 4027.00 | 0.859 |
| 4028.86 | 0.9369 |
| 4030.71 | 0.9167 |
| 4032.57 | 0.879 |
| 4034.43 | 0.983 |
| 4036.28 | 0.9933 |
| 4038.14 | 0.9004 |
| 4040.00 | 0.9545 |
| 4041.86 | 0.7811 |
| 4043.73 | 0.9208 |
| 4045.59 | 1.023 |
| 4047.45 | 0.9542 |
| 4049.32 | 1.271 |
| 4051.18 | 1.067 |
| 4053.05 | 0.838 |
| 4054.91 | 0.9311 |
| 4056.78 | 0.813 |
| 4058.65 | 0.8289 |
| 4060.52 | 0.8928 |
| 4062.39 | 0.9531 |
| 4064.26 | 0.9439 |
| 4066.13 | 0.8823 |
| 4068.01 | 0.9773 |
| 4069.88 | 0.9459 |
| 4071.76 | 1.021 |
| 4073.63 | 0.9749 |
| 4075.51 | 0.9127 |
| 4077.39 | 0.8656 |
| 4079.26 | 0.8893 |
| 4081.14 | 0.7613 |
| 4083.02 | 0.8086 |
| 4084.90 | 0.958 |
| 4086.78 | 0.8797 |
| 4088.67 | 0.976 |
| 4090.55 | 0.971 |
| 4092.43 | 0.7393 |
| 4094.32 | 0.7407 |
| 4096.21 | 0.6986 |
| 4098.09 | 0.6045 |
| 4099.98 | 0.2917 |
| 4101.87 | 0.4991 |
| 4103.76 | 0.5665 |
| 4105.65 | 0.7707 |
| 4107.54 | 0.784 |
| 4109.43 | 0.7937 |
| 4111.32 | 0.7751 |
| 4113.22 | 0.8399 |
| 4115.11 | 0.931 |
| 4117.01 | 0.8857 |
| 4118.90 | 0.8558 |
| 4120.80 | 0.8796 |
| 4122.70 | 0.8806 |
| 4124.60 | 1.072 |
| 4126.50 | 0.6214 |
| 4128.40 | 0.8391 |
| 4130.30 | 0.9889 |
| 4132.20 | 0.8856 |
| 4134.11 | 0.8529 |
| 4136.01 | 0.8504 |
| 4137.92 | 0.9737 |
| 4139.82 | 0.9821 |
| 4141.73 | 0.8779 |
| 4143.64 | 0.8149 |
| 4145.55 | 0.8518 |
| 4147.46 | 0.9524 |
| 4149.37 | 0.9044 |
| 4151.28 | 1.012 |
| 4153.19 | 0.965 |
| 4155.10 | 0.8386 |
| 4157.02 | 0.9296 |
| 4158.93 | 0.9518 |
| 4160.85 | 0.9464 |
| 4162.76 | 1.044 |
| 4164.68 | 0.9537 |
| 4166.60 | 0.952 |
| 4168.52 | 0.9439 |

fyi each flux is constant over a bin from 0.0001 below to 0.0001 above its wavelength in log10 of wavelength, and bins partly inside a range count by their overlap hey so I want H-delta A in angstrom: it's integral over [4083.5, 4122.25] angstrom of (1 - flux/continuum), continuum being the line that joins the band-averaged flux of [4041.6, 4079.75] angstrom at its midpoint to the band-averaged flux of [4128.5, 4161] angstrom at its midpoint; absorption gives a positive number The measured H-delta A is 6.4 angstrom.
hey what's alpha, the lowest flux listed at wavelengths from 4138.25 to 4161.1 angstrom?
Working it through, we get 0.8149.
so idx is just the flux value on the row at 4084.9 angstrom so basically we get 0.958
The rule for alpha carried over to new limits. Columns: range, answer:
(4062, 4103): 0.2917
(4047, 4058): 0.813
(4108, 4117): 0.7751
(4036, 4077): 0.7811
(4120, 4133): 0.6214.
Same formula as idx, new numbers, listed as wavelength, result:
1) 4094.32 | 0.7407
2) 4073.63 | 0.9749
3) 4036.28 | 0.9933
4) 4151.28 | 1.012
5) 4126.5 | 0.6214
